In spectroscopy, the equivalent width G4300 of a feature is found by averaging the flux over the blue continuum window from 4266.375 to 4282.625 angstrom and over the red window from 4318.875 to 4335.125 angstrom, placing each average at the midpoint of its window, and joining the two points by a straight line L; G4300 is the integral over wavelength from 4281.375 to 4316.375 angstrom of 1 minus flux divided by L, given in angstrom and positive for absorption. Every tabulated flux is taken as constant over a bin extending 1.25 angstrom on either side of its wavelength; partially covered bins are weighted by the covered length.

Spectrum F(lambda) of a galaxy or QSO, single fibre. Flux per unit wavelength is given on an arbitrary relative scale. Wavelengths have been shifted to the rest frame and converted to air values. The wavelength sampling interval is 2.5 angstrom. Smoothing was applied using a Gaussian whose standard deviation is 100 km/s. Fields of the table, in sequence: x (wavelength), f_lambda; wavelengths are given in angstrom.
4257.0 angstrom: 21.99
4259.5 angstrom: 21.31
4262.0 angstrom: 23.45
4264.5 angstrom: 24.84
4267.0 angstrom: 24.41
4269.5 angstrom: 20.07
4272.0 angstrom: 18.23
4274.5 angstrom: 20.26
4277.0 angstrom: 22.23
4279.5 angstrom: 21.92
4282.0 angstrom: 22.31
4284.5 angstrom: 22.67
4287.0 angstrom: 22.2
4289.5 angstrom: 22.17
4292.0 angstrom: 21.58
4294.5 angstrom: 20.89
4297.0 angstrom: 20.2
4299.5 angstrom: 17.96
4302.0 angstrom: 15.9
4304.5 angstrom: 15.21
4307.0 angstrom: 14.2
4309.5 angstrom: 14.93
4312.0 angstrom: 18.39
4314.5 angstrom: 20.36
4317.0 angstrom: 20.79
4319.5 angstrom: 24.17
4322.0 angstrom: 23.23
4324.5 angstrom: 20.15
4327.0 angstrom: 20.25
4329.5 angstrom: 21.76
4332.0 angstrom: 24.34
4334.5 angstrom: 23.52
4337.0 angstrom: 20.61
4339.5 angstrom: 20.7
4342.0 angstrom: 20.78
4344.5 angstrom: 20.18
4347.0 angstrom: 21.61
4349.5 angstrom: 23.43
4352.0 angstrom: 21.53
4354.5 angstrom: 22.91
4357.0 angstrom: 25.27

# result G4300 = 4.1 angstrom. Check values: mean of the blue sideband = 21.2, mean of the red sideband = 22.4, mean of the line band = 19.2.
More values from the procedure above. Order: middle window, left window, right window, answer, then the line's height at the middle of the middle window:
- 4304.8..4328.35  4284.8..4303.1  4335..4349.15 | 1.41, 20.7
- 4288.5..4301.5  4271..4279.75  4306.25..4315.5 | -1.13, 18.6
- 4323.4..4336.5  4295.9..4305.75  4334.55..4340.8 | -0.99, 20.4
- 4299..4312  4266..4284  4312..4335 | 3.53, 21.6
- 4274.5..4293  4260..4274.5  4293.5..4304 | -1.77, 20.1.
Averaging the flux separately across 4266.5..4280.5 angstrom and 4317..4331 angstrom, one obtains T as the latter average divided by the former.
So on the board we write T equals 1.0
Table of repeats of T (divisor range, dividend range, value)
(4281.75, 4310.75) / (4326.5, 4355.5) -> 1.14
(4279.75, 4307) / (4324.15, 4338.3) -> 1.10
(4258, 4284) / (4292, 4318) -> 0.82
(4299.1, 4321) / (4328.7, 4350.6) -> 1.21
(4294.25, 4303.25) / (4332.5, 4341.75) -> 1.18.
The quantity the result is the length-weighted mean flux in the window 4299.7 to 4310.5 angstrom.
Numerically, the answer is 15.3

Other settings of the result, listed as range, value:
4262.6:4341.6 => 20.7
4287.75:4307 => 18.9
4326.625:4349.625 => 21.7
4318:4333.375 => 22.3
